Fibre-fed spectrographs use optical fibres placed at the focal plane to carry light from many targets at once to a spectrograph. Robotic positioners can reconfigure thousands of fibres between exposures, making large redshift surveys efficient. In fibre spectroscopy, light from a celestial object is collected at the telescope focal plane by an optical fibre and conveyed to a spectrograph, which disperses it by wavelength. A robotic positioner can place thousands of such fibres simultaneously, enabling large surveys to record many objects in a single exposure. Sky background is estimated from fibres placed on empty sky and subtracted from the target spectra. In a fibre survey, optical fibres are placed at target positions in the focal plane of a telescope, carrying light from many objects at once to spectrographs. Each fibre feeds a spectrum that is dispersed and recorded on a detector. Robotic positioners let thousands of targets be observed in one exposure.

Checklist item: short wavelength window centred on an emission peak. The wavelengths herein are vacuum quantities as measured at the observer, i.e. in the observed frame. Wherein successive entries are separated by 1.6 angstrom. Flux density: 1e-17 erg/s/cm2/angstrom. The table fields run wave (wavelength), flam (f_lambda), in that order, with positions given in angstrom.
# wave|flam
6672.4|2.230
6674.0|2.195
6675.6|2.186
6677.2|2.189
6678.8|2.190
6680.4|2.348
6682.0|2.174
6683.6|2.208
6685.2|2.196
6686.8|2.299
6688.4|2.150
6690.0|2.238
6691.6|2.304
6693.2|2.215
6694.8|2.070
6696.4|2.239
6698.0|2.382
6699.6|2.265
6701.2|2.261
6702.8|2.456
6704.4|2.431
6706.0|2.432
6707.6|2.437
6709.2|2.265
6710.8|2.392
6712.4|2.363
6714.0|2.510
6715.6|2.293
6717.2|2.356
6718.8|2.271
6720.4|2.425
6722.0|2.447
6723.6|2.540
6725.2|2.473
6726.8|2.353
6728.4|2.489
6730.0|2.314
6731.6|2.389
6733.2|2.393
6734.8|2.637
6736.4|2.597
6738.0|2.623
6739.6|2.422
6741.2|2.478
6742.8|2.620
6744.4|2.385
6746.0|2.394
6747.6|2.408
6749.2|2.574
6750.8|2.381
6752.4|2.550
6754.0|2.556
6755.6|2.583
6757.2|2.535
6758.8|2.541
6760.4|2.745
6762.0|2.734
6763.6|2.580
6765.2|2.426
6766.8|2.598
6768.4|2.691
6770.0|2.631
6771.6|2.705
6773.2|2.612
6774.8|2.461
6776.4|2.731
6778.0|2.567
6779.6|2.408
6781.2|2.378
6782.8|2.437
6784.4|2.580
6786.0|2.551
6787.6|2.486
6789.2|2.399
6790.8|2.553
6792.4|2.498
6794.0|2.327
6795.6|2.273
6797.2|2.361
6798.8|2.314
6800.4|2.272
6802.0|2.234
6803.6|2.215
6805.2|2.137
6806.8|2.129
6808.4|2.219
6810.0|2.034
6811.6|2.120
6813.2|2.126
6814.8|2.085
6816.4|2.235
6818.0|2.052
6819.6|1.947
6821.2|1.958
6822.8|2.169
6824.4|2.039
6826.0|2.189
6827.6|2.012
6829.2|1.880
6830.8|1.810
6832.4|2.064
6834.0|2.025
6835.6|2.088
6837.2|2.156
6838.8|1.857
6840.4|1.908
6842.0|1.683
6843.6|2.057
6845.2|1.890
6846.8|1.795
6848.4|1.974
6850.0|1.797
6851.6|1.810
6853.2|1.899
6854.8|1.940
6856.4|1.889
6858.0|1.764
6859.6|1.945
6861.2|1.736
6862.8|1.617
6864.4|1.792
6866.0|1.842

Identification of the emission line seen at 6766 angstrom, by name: C III] 1909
